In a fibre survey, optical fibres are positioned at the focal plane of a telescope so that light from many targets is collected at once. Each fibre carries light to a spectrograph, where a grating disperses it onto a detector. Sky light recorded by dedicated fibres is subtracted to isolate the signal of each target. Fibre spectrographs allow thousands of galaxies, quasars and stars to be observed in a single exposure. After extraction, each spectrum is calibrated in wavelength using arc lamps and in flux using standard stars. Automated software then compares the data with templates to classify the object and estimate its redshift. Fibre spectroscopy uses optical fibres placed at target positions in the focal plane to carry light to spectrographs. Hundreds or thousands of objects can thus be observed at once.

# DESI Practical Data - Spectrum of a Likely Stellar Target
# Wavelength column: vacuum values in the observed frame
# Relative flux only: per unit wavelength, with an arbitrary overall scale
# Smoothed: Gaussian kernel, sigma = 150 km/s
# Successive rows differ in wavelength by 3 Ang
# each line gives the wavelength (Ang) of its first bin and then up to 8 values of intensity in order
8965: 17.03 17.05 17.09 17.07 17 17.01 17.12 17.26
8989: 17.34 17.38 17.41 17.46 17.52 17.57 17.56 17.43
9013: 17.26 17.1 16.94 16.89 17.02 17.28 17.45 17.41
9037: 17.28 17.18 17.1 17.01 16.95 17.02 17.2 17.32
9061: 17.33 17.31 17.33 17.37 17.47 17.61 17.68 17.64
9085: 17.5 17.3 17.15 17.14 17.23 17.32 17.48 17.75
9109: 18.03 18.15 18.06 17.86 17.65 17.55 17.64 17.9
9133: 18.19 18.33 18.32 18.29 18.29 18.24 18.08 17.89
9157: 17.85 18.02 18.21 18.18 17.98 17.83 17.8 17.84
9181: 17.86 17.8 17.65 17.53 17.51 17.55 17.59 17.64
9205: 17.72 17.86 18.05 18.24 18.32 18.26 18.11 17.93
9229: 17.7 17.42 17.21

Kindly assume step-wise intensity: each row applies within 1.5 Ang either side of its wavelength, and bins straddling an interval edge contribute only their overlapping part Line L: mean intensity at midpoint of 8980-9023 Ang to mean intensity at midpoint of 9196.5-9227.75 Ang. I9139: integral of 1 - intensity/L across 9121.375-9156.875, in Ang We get -0.6 Ang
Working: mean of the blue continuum 17.3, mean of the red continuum 18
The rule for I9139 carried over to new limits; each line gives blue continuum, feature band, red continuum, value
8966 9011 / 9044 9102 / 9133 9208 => 0.9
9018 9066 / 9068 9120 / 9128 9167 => 0.2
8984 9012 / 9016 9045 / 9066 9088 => 0.5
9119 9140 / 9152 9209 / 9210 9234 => 0.5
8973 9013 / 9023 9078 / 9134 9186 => 1.0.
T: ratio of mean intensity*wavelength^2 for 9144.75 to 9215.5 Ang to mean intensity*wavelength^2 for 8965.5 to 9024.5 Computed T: 1.1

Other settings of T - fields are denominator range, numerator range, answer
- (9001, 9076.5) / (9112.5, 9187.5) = 1.07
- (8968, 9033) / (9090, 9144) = 1.06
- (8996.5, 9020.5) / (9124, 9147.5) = 1.07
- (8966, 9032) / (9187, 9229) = 1.08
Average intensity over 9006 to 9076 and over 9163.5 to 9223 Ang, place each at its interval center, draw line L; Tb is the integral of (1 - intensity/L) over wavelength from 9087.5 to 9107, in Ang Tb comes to 0.2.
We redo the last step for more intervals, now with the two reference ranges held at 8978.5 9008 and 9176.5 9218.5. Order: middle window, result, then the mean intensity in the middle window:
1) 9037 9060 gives 0.5 Ang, 17.1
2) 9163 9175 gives -0.2 Ang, 18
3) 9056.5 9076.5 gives 0.2 Ang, 17.4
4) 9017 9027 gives 0.3 Ang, 17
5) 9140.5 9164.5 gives -0.6 Ang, 18.1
